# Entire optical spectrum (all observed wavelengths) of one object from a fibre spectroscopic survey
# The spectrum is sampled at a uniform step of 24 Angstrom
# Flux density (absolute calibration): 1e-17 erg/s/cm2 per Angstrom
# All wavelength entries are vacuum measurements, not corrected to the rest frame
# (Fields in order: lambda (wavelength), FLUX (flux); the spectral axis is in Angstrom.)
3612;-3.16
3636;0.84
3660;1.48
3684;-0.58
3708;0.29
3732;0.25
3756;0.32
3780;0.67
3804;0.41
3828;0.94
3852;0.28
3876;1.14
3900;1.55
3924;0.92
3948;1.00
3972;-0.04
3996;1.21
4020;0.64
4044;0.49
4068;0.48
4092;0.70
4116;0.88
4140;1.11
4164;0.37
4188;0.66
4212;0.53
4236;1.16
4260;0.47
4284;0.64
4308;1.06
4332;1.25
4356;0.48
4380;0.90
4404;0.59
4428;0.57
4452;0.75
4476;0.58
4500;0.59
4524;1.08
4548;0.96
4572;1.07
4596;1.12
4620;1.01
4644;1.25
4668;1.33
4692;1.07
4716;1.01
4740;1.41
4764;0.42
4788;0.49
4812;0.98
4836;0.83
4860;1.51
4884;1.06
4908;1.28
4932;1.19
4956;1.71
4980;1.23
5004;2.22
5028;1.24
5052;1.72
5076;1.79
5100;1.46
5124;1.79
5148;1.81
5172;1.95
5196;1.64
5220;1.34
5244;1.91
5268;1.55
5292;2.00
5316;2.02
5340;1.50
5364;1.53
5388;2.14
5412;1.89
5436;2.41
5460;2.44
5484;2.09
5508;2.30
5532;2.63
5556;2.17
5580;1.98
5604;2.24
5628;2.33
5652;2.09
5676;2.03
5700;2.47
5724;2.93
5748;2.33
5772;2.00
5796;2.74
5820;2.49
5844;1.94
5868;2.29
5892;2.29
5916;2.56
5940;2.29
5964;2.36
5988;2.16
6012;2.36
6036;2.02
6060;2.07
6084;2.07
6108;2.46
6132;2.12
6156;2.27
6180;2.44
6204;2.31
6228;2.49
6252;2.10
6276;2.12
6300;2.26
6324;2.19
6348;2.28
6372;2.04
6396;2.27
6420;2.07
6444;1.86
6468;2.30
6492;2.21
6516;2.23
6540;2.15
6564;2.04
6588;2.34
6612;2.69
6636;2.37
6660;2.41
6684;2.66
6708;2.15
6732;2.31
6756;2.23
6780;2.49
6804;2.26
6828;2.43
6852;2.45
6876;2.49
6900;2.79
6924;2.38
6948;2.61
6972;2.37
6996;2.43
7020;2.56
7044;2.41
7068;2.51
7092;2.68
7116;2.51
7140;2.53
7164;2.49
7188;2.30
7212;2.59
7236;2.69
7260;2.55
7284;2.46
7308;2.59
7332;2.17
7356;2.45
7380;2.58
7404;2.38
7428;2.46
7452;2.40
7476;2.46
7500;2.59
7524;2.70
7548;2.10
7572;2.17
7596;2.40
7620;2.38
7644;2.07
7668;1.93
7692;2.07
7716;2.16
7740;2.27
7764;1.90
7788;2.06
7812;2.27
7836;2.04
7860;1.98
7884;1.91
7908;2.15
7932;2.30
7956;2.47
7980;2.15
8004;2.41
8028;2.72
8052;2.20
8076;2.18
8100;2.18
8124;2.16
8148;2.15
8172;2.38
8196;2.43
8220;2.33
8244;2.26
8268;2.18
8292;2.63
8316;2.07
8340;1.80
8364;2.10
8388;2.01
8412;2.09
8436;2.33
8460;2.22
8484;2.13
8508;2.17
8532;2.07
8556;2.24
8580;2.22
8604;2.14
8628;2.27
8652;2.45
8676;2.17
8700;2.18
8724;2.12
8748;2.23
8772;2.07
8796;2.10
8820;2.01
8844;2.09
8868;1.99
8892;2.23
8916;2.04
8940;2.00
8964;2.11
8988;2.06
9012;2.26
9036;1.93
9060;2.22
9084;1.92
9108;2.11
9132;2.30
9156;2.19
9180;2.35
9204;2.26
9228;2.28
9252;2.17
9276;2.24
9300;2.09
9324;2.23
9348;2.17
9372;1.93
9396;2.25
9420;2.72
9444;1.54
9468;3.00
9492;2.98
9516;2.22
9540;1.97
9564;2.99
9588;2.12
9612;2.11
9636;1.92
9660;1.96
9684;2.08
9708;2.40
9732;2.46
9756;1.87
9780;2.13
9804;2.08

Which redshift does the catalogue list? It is 0.24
